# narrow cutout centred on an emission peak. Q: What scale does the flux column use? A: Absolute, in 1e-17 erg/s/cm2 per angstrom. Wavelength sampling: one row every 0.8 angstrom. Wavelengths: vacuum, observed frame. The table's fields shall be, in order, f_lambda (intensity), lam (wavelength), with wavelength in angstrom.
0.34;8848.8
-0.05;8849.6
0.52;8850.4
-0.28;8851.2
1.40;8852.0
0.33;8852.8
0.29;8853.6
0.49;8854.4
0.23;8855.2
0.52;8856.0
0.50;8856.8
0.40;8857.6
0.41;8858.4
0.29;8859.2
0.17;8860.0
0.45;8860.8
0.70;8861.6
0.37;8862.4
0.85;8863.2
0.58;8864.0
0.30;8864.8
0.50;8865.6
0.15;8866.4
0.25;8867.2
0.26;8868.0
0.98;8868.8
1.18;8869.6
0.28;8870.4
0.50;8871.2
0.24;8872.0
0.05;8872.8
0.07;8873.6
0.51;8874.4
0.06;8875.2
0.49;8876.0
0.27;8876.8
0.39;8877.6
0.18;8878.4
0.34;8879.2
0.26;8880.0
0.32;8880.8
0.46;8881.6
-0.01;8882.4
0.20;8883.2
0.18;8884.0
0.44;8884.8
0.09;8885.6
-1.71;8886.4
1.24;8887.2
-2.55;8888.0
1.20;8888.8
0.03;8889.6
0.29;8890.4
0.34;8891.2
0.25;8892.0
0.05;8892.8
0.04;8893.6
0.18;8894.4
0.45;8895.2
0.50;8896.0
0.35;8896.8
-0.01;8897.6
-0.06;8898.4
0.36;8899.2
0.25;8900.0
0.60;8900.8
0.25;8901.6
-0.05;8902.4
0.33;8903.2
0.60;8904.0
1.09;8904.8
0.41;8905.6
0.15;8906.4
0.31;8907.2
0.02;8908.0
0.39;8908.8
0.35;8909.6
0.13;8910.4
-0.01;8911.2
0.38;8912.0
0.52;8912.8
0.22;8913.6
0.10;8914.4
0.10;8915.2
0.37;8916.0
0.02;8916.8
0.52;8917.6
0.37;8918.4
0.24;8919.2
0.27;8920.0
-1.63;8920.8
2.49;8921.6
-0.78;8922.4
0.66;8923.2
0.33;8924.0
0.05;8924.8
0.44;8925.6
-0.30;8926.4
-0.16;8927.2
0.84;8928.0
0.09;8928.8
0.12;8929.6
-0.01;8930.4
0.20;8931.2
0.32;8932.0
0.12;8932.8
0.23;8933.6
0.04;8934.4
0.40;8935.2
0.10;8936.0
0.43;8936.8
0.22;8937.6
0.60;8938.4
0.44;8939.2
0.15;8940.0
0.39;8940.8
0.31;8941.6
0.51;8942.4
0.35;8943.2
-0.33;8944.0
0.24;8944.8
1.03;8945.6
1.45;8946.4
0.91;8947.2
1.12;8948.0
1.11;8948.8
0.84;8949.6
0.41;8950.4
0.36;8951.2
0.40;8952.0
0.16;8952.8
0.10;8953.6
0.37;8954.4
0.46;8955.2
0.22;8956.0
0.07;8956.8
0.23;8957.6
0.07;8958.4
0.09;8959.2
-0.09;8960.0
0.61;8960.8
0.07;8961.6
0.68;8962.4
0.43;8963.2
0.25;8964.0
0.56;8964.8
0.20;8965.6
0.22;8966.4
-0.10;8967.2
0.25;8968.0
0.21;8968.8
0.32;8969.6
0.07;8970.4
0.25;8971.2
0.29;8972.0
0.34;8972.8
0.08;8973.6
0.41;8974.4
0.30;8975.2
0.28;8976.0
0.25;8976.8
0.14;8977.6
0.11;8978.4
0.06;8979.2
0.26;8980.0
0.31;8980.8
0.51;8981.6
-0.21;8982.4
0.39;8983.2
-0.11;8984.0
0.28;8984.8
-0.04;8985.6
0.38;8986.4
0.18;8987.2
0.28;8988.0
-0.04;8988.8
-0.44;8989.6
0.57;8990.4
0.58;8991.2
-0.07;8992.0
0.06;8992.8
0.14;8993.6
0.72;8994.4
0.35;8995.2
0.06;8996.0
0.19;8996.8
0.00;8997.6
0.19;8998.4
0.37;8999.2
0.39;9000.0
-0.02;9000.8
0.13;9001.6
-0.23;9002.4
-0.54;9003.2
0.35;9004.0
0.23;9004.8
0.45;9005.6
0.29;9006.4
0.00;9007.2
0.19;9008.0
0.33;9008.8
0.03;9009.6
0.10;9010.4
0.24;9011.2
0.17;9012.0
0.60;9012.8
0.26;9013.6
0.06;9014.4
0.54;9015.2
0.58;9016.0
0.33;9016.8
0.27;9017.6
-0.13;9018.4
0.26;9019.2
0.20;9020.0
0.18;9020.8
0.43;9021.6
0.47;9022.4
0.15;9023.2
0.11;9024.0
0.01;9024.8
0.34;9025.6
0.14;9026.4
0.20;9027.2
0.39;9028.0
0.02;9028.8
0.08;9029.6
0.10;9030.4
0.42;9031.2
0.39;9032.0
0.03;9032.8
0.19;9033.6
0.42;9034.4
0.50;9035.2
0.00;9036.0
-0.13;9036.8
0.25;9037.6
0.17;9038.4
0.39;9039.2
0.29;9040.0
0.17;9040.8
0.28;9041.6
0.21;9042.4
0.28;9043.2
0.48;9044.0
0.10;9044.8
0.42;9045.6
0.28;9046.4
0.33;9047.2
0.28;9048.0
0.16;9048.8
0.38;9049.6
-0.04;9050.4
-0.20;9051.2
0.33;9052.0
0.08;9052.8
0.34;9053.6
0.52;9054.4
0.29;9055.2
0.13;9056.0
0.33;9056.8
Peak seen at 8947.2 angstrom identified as [O III] 5007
